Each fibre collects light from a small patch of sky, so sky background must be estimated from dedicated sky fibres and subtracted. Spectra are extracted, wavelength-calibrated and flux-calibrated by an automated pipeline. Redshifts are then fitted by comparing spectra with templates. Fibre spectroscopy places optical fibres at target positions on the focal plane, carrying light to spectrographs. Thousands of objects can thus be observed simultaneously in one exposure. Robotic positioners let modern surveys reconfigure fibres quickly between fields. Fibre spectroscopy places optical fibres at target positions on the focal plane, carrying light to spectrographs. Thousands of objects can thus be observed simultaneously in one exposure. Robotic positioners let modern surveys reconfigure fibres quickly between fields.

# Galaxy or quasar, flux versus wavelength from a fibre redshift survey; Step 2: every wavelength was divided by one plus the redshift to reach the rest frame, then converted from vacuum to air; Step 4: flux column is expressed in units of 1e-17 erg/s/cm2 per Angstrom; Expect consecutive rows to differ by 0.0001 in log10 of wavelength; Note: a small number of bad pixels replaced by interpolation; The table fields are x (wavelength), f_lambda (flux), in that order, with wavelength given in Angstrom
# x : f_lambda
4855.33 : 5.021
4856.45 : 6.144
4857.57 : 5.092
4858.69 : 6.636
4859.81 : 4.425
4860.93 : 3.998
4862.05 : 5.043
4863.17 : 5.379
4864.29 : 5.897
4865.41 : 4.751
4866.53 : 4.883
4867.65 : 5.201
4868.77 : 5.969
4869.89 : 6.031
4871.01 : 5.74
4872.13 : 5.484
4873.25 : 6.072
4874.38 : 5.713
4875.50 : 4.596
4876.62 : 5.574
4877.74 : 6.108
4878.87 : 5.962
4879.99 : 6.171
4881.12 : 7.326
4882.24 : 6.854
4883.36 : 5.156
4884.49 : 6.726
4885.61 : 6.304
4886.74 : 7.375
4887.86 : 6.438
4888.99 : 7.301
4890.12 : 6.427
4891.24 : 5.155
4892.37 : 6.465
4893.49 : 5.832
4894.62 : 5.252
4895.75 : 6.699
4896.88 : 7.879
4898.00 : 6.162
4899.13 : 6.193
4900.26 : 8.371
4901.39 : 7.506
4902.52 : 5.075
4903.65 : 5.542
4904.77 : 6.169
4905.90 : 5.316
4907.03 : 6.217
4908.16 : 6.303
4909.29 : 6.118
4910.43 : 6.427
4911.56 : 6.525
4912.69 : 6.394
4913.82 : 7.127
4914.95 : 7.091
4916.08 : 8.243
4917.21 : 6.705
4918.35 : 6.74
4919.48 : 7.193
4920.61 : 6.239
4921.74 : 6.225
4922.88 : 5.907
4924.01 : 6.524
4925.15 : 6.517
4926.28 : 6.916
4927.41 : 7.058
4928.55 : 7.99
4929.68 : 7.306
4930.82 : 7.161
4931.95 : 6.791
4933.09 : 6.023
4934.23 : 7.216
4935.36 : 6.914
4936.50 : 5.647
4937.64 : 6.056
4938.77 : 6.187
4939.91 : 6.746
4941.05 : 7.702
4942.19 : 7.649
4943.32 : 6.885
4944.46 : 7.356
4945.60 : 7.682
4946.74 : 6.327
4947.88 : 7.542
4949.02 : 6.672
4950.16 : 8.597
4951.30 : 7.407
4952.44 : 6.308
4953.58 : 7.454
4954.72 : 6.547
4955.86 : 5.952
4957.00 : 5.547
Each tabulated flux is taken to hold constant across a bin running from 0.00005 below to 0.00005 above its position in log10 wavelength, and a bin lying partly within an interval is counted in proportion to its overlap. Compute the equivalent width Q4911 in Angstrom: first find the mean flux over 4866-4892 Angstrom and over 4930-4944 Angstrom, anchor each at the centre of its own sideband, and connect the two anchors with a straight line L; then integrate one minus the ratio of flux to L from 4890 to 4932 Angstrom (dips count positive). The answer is -0.9 Angstrom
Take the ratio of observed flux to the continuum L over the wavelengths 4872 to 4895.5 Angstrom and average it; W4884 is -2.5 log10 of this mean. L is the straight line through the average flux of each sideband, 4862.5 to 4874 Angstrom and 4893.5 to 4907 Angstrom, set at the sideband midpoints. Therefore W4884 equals -0.04 mag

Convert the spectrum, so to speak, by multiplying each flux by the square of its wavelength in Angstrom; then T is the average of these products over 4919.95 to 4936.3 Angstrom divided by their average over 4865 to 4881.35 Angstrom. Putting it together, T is 1.21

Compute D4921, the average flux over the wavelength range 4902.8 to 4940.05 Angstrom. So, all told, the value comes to 6.58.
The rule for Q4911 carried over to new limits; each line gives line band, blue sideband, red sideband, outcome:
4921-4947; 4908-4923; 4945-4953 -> 0.6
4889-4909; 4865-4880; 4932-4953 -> -0.7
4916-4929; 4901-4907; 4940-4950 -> -0.6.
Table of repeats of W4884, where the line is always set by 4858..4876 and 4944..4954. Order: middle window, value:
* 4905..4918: -0.03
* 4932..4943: 0.05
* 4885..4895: -0.07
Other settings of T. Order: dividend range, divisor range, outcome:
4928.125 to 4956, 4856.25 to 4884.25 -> 1.28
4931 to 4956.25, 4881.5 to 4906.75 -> 1.10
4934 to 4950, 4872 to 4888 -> 1.16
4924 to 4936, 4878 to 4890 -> 1.08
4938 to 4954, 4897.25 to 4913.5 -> 1.15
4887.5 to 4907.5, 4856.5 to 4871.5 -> 1.20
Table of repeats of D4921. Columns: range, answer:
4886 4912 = 6.38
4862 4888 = 5.87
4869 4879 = 5.7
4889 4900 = 6.34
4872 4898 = 6.22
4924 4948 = 6.91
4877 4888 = 6.43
